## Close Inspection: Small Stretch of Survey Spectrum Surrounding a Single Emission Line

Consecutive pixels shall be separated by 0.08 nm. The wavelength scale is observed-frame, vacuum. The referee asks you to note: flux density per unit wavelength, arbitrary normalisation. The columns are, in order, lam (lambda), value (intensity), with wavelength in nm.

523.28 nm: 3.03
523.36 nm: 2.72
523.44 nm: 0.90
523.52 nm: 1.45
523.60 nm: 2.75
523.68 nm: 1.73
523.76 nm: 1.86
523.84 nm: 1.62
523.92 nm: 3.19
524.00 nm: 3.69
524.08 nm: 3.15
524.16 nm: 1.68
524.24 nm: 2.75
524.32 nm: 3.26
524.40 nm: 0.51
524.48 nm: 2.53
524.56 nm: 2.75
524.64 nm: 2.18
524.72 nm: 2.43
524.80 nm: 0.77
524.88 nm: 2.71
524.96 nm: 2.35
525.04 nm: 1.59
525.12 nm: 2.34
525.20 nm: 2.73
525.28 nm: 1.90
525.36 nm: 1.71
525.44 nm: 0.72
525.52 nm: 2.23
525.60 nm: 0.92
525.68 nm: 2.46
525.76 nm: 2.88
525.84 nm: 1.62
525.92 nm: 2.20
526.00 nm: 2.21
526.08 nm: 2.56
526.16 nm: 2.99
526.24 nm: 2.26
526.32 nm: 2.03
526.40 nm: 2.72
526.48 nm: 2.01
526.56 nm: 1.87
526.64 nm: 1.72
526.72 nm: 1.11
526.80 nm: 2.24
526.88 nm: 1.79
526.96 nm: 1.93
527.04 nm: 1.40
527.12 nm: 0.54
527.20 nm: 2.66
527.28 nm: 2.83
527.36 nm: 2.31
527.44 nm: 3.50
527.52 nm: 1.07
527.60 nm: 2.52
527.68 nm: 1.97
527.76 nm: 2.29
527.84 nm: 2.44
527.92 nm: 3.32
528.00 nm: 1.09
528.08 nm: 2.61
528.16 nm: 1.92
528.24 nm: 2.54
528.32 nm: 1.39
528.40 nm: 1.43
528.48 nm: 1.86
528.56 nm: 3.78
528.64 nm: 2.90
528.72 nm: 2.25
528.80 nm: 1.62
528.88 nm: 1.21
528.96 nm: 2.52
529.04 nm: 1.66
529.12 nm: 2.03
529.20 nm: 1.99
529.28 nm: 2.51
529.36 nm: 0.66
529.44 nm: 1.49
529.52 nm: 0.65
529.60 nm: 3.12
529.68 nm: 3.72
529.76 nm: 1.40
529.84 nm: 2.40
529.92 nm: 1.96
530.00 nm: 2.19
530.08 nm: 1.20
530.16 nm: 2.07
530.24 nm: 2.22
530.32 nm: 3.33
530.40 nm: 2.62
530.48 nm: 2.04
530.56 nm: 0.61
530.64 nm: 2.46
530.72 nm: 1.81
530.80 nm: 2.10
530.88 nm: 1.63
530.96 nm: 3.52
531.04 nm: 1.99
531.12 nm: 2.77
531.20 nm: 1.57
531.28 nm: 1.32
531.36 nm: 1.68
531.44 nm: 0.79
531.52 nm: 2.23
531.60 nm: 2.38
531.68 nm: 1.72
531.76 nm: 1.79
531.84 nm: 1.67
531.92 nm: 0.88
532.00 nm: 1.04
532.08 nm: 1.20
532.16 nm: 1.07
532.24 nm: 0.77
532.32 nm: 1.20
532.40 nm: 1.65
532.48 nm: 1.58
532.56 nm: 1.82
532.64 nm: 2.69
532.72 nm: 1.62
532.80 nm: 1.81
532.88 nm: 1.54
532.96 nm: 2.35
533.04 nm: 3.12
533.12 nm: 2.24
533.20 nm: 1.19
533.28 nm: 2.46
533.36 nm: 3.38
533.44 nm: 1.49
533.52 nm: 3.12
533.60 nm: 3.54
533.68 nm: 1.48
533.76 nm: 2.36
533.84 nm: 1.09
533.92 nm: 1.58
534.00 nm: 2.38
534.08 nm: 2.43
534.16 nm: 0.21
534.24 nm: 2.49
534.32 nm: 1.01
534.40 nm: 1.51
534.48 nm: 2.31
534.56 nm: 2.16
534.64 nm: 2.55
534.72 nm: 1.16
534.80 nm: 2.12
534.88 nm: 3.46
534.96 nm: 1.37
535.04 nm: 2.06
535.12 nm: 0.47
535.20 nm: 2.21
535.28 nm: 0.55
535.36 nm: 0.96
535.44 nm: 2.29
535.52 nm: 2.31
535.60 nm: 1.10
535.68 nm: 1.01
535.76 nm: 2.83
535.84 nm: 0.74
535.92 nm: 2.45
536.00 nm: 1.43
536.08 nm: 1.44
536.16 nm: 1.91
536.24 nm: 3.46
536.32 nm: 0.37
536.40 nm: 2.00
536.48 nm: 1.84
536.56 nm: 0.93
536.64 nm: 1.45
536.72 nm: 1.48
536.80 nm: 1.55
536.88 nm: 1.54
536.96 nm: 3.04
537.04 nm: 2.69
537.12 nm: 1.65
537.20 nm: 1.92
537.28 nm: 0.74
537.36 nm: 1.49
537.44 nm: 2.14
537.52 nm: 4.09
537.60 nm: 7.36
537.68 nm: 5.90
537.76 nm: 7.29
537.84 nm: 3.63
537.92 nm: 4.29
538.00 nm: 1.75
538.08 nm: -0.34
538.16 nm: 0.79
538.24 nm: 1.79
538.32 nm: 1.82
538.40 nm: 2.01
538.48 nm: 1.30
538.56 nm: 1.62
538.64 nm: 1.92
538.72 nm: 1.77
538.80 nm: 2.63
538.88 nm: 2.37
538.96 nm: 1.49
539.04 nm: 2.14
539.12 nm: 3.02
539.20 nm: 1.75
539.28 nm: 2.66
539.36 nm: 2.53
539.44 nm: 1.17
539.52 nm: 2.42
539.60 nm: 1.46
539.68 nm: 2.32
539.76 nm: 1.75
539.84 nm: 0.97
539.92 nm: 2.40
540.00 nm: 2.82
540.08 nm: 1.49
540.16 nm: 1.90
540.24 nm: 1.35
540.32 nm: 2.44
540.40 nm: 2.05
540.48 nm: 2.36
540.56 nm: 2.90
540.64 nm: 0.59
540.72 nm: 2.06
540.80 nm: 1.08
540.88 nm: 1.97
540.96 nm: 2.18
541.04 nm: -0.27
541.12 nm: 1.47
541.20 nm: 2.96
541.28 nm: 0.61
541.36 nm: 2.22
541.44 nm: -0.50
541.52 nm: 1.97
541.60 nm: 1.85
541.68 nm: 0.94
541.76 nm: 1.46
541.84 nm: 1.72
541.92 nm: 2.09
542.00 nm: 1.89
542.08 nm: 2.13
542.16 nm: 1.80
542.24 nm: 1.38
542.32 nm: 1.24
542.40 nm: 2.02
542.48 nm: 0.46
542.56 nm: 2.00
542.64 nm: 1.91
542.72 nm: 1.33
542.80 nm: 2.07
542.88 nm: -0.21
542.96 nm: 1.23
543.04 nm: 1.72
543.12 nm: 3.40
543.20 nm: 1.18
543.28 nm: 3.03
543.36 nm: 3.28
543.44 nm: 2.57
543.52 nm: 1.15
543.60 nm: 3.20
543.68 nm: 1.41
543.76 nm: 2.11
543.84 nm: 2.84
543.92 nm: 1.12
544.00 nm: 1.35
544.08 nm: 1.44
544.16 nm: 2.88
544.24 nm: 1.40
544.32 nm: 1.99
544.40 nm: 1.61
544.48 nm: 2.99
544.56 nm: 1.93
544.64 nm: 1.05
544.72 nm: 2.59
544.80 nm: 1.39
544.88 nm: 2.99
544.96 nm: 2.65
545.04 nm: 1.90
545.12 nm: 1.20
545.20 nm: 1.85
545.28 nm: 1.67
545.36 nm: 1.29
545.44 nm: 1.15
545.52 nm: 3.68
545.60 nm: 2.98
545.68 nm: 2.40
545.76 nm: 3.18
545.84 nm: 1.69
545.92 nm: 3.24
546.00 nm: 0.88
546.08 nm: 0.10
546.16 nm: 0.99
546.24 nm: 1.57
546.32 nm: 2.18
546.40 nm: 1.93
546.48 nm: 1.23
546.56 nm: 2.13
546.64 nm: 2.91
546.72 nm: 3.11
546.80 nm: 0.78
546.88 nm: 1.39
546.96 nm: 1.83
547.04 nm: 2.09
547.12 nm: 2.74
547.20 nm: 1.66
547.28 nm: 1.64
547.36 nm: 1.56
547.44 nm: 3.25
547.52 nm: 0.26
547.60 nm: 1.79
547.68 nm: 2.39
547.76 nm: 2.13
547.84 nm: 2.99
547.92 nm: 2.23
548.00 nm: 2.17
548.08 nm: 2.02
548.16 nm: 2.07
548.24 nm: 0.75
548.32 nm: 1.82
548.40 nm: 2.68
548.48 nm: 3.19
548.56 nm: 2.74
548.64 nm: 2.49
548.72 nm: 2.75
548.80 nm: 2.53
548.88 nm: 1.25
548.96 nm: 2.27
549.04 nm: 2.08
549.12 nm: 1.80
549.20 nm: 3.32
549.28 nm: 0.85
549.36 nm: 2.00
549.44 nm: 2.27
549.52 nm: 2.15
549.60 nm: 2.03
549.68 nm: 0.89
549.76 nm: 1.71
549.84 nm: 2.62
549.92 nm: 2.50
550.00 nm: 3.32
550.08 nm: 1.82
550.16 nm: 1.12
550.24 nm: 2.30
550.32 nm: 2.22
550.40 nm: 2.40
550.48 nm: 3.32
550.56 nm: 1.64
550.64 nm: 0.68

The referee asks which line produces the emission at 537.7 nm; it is H-beta 4861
